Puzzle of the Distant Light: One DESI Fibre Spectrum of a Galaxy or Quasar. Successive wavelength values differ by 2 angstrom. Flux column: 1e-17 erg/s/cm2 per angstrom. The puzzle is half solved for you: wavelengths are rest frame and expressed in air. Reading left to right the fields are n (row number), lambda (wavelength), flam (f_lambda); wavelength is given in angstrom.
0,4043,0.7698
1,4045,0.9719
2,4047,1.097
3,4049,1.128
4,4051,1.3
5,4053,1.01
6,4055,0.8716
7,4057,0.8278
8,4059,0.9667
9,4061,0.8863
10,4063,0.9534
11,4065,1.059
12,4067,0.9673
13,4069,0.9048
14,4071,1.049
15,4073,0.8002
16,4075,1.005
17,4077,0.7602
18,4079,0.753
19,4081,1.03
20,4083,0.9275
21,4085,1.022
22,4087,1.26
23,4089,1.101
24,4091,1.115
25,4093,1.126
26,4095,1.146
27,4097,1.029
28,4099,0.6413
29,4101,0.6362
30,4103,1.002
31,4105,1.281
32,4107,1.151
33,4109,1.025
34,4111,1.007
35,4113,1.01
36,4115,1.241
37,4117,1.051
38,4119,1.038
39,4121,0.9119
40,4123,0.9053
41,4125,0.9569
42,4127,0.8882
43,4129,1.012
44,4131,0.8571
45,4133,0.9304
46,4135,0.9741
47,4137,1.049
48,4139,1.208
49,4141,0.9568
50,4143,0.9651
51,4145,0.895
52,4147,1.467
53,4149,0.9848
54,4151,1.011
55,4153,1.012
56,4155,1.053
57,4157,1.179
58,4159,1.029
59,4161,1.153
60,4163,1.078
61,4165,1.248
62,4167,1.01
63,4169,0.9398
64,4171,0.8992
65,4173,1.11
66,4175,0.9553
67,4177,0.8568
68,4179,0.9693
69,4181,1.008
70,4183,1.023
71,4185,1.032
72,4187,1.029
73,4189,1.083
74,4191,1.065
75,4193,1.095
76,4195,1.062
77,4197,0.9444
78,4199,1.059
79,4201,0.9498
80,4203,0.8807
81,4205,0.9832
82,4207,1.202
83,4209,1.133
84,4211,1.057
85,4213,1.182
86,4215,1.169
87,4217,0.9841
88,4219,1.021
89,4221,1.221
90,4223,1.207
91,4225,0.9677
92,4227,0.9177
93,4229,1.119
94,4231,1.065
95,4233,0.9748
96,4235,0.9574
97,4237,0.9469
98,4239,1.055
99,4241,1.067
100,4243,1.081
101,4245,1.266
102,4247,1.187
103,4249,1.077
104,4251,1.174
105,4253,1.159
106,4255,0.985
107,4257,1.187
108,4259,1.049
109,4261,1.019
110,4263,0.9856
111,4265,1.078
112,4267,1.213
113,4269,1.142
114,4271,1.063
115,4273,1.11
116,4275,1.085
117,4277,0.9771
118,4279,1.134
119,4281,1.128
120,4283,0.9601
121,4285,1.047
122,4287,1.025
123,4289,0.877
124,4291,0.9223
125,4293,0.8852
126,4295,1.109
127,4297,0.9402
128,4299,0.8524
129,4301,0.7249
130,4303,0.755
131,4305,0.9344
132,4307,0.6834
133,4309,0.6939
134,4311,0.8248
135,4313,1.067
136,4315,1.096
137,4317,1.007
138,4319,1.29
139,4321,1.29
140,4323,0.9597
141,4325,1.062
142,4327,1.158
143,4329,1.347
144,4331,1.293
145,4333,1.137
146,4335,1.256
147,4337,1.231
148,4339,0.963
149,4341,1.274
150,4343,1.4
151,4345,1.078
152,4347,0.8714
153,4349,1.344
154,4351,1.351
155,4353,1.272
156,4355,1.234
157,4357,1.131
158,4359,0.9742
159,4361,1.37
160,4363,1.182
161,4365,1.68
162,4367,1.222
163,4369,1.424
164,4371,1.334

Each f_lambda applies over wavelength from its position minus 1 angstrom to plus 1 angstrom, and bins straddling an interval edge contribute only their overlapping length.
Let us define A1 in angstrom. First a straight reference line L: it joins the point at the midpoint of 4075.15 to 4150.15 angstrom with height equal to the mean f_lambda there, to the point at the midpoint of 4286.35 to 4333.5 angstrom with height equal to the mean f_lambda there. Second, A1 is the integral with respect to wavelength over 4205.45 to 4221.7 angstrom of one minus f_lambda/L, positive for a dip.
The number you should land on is -1.8 angstrom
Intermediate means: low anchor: 1.01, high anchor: 0.996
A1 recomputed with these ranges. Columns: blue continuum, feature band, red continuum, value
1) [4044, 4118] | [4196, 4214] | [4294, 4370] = 0.3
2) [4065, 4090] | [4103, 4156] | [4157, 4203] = -1.8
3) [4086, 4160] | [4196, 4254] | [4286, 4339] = -2.7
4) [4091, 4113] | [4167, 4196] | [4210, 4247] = 1.1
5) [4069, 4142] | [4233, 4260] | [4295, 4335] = -2.1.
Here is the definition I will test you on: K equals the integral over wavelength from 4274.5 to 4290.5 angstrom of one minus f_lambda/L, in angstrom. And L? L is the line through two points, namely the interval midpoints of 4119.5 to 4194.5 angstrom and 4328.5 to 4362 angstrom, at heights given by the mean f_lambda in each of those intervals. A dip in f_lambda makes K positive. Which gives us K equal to 1.7 angstrom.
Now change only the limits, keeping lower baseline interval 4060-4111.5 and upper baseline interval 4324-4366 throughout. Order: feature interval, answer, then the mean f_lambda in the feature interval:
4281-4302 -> 4.1 angstrom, 0.944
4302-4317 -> 4.0 angstrom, 0.874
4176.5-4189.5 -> 0.9 angstrom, 1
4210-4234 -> 0.7 angstrom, 1.07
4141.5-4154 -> -0.1 angstrom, 1.05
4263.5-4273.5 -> 0.3 angstrom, 1.11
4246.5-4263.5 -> 0.7 angstrom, 1.09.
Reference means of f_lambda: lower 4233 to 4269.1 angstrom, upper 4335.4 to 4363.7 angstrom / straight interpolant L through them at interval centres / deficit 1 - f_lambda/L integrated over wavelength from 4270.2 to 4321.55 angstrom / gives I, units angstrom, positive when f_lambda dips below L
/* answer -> 7.1 angstrom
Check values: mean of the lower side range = 1.09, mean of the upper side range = 1.19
